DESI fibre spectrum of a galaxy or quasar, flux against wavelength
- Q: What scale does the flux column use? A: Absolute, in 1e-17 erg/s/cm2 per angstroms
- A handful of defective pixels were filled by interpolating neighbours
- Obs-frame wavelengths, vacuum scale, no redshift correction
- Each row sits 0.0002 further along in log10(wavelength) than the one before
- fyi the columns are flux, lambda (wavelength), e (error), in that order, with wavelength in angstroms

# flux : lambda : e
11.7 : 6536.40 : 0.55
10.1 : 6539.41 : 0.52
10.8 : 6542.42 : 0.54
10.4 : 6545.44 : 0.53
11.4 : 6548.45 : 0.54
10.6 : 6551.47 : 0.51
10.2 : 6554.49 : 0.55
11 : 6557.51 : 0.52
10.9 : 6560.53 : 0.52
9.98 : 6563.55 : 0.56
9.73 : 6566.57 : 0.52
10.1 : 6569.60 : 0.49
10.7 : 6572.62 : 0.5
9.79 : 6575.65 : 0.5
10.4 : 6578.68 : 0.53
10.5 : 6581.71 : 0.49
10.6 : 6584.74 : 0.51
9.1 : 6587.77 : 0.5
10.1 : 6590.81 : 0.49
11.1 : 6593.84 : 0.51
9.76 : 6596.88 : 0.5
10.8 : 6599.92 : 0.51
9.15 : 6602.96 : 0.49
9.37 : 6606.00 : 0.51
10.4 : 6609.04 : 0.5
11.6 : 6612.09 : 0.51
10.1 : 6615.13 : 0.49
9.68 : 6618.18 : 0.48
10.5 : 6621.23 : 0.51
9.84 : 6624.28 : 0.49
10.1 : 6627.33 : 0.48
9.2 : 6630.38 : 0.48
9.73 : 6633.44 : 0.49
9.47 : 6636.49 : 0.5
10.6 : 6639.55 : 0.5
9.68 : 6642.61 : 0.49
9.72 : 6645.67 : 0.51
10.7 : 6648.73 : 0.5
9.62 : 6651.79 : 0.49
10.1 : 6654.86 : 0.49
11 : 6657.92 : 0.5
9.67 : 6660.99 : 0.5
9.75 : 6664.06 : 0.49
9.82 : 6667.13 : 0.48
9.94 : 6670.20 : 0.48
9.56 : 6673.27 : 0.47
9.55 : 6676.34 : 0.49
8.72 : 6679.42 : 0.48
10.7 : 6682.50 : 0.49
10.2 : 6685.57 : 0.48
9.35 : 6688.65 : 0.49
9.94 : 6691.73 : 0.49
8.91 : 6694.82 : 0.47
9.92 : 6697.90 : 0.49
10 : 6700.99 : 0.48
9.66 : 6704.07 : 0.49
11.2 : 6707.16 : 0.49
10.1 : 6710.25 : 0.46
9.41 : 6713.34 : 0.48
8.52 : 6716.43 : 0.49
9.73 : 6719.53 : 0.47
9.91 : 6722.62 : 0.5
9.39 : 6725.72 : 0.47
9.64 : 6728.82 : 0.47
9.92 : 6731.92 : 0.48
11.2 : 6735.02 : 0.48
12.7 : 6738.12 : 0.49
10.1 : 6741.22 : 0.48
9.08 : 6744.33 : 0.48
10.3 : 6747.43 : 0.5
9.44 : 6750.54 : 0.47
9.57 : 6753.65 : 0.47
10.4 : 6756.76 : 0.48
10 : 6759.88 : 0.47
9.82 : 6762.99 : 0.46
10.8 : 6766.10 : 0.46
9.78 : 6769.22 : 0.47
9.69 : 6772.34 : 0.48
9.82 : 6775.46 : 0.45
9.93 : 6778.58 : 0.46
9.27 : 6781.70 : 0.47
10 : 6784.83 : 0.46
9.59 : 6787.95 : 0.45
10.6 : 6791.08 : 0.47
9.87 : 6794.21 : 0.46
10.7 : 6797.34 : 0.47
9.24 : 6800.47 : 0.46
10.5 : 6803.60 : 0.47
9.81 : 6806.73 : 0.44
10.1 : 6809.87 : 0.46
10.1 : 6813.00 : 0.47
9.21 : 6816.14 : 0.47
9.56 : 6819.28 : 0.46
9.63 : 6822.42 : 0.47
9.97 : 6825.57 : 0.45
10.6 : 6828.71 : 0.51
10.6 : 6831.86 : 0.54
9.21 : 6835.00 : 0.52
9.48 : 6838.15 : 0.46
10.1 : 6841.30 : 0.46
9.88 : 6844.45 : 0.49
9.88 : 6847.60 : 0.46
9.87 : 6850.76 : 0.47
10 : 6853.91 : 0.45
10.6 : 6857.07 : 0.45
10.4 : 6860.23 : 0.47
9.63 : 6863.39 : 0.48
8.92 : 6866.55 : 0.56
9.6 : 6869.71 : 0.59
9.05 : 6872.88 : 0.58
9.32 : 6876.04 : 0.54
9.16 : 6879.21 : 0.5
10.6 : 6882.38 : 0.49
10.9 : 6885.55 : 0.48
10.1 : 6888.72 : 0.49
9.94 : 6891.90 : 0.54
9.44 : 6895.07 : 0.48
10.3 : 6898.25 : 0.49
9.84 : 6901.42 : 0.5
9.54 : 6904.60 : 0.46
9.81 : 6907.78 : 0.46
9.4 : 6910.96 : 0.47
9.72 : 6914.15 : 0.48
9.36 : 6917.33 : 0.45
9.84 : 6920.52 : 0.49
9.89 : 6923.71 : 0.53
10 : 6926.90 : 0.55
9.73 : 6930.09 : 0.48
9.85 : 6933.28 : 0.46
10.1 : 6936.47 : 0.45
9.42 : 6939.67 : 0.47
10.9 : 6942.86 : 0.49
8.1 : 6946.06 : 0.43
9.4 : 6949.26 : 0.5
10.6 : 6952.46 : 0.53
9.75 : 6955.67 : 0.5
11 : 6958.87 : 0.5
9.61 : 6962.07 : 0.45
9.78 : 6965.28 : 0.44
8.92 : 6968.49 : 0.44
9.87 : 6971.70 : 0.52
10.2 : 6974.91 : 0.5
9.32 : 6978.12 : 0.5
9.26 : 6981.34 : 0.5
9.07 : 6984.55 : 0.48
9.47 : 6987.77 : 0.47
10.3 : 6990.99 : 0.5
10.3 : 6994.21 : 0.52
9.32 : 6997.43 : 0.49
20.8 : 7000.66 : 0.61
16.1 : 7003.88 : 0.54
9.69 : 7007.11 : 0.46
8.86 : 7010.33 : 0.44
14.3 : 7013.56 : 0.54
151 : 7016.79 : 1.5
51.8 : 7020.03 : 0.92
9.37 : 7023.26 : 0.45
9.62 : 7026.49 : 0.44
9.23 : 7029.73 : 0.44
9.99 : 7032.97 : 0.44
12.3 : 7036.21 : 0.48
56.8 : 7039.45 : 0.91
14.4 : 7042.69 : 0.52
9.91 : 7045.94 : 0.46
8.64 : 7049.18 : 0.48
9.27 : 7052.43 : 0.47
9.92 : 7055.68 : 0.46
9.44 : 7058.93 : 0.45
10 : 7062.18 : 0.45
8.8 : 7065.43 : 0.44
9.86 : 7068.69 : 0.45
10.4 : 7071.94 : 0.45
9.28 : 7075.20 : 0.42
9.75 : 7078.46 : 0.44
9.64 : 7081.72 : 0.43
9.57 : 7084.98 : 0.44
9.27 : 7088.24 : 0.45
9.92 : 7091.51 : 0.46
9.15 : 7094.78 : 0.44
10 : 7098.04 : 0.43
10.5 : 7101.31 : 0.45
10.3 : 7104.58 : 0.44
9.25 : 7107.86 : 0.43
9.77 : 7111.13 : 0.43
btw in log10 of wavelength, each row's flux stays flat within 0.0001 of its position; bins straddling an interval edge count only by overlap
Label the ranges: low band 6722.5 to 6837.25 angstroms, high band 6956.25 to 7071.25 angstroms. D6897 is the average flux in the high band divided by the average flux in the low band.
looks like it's 1.69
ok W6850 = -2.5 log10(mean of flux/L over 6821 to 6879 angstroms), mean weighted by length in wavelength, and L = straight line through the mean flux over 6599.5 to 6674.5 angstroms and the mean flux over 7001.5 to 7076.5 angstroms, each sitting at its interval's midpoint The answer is 0.50 mag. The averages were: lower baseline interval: 9.99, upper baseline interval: 20.4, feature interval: 9.8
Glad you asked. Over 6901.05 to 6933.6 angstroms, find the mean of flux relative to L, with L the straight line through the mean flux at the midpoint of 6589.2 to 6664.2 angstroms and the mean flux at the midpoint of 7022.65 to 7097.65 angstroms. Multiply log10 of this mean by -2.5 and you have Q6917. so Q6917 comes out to 0.17 mag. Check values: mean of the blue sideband 10.1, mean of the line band 9.72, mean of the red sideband 11.9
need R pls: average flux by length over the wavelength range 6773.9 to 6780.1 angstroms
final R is 9.88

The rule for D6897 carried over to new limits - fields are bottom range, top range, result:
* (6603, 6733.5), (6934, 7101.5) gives 1.49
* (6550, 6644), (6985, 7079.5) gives 1.82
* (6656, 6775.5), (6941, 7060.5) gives 1.68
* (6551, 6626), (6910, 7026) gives 1.51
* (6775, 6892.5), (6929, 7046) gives 1.71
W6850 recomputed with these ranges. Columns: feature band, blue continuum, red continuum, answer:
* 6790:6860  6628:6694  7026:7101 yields 0.08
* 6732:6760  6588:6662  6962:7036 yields 0.24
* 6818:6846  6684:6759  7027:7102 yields 0.07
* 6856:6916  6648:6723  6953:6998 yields 0.00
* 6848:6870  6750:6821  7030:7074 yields 0.11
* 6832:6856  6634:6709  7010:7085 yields 0.42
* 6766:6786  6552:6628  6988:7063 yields 0.44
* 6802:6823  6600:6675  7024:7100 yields 0.10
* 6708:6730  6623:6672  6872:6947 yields 0.03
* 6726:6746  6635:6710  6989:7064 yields 0.15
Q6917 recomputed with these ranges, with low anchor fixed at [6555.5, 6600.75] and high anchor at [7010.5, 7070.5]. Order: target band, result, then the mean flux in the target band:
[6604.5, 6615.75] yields 0.08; 10.4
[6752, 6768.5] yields 0.44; 10.1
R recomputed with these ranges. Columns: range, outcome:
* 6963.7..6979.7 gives 9.62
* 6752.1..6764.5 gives 9.95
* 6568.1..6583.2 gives 10.3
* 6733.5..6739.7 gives 12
